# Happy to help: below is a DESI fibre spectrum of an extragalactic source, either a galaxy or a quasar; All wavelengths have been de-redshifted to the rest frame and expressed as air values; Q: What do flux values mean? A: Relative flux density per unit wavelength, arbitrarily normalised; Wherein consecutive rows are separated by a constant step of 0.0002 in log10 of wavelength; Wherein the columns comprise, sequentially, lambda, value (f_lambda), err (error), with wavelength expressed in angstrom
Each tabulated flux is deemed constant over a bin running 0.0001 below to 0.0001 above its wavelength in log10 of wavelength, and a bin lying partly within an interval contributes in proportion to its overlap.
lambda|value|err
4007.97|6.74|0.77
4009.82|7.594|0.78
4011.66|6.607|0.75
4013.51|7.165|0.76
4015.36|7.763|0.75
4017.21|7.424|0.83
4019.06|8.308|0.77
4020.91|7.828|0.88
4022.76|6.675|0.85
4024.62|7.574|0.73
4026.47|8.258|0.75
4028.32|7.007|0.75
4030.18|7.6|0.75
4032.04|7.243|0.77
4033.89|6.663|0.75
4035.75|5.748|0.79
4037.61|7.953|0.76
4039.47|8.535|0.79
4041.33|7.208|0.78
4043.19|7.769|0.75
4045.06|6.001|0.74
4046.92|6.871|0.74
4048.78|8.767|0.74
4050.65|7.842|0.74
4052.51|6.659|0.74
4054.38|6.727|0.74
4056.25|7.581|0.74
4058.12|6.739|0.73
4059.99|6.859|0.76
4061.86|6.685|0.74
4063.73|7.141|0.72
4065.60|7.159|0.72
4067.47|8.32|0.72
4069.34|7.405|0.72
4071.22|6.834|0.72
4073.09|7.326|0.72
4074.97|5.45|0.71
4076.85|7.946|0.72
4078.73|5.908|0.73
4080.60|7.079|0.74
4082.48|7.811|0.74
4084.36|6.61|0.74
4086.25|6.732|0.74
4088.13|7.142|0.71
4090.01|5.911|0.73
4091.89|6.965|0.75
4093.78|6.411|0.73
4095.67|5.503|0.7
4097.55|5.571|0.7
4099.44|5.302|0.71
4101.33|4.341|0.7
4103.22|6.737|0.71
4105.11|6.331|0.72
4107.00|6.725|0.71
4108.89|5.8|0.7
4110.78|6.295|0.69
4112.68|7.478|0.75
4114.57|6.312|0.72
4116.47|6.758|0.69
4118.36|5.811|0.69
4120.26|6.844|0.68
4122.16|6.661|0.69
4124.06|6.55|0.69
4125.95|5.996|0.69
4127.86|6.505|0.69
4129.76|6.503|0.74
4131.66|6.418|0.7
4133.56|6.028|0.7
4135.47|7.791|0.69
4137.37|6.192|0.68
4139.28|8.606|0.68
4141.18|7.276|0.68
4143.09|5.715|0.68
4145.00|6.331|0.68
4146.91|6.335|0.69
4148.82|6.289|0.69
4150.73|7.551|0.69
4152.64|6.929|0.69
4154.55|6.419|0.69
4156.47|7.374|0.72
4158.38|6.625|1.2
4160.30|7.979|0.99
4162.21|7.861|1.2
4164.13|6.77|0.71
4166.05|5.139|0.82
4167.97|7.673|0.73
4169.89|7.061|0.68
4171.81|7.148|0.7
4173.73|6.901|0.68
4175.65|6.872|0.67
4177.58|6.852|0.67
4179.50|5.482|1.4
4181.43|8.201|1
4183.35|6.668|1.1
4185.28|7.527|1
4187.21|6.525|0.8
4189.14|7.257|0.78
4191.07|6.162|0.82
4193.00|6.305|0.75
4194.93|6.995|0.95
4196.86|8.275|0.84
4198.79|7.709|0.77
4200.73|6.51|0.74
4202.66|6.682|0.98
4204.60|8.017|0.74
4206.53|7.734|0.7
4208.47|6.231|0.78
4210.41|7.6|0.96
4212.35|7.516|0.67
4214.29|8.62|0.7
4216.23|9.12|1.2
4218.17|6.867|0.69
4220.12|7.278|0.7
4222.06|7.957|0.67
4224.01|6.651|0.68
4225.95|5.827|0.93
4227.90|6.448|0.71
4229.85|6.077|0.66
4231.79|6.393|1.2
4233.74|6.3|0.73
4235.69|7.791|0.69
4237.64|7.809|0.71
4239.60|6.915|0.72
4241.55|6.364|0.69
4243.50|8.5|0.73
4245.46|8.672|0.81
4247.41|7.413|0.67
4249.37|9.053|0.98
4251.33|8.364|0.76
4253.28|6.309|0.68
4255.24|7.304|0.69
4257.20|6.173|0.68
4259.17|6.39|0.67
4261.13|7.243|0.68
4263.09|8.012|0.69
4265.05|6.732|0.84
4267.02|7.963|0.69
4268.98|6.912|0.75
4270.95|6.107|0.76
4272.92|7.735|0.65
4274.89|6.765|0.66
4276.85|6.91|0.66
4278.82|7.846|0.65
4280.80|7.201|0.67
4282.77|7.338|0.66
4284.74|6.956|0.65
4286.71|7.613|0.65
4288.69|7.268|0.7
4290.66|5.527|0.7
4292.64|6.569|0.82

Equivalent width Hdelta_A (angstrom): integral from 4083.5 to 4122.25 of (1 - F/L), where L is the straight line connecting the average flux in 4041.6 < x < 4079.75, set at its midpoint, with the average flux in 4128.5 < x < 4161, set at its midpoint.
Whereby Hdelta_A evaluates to 3.8 angstrom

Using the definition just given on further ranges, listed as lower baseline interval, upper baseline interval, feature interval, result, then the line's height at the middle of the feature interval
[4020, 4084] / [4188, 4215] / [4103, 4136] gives 3.3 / 7.22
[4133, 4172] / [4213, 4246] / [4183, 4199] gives 0.1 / 7.08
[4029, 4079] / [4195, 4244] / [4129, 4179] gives 2.4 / 7.2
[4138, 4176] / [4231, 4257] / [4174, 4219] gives -0.2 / 7.17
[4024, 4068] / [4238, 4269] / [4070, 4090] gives 1.2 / 7.3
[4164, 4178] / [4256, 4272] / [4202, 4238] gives -1.7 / 6.88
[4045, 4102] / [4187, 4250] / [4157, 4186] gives 0.5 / 7.11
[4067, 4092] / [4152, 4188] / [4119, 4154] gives 1.3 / 6.94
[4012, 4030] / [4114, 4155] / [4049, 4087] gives 0.4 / 7.16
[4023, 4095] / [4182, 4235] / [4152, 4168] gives 0.4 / 7.1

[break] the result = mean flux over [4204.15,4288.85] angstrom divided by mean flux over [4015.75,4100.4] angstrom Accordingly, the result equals 1.03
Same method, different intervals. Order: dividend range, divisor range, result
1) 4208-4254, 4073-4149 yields 1.13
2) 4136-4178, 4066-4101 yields 1.04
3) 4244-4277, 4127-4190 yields 1.07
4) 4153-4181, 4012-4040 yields 0.93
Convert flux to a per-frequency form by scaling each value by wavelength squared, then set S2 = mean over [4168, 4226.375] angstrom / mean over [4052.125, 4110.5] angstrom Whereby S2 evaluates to 1.1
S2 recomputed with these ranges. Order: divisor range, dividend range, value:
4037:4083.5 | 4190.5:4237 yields 1.07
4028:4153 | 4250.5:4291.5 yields 1.14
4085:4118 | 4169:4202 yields 1.16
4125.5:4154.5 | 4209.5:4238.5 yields 1.12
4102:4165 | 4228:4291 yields 1.14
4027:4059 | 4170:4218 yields 1.07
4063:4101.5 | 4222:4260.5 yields 1.16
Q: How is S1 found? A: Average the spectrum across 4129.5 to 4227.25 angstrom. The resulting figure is 7.03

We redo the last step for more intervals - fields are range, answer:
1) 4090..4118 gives 6.16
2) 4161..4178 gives 6.94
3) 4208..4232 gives 7.16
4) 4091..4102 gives 5.71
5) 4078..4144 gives 6.48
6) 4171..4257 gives 7.2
